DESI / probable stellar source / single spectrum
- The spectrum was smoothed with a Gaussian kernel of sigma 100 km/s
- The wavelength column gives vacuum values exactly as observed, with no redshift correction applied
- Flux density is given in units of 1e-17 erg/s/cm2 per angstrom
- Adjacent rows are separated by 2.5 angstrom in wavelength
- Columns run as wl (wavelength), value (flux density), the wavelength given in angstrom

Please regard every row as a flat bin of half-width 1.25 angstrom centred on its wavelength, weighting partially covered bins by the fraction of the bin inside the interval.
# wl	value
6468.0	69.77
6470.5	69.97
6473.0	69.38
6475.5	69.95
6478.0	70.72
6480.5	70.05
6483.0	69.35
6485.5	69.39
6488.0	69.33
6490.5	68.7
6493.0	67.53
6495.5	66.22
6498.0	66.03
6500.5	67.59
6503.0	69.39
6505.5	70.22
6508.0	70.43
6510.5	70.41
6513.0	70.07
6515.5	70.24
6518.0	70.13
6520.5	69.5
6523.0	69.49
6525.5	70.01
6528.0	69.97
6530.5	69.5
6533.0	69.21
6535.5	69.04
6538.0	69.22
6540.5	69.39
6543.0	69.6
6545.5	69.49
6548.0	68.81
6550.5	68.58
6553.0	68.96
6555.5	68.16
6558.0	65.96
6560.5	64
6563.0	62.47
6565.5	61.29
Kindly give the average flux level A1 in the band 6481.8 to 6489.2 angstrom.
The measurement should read 69.4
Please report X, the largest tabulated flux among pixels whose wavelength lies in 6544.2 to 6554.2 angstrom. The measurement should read 69.49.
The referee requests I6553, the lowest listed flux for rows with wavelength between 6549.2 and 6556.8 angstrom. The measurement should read 68.16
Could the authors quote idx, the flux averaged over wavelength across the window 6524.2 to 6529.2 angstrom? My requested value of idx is 70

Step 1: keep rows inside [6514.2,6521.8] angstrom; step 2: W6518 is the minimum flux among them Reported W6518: 69.5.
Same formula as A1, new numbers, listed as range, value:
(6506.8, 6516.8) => 70.3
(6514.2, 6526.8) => 69.9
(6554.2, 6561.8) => 66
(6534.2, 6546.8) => 69.3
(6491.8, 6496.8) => 66.9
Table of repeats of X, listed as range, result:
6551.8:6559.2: 68.96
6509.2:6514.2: 70.41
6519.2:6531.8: 70.01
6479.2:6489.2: 70.05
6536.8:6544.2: 69.6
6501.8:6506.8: 70.22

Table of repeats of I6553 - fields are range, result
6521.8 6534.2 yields 69.21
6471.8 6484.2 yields 69.35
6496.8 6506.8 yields 66.03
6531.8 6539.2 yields 69.04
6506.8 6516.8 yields 70.07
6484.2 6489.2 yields 69.33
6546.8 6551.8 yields 68.58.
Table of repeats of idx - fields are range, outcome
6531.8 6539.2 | 69.2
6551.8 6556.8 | 68.5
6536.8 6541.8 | 69.3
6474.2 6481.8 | 70.2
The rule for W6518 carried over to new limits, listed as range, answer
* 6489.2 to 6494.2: 67.53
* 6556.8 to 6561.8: 64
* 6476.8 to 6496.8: 66.22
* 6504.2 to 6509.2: 70.22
